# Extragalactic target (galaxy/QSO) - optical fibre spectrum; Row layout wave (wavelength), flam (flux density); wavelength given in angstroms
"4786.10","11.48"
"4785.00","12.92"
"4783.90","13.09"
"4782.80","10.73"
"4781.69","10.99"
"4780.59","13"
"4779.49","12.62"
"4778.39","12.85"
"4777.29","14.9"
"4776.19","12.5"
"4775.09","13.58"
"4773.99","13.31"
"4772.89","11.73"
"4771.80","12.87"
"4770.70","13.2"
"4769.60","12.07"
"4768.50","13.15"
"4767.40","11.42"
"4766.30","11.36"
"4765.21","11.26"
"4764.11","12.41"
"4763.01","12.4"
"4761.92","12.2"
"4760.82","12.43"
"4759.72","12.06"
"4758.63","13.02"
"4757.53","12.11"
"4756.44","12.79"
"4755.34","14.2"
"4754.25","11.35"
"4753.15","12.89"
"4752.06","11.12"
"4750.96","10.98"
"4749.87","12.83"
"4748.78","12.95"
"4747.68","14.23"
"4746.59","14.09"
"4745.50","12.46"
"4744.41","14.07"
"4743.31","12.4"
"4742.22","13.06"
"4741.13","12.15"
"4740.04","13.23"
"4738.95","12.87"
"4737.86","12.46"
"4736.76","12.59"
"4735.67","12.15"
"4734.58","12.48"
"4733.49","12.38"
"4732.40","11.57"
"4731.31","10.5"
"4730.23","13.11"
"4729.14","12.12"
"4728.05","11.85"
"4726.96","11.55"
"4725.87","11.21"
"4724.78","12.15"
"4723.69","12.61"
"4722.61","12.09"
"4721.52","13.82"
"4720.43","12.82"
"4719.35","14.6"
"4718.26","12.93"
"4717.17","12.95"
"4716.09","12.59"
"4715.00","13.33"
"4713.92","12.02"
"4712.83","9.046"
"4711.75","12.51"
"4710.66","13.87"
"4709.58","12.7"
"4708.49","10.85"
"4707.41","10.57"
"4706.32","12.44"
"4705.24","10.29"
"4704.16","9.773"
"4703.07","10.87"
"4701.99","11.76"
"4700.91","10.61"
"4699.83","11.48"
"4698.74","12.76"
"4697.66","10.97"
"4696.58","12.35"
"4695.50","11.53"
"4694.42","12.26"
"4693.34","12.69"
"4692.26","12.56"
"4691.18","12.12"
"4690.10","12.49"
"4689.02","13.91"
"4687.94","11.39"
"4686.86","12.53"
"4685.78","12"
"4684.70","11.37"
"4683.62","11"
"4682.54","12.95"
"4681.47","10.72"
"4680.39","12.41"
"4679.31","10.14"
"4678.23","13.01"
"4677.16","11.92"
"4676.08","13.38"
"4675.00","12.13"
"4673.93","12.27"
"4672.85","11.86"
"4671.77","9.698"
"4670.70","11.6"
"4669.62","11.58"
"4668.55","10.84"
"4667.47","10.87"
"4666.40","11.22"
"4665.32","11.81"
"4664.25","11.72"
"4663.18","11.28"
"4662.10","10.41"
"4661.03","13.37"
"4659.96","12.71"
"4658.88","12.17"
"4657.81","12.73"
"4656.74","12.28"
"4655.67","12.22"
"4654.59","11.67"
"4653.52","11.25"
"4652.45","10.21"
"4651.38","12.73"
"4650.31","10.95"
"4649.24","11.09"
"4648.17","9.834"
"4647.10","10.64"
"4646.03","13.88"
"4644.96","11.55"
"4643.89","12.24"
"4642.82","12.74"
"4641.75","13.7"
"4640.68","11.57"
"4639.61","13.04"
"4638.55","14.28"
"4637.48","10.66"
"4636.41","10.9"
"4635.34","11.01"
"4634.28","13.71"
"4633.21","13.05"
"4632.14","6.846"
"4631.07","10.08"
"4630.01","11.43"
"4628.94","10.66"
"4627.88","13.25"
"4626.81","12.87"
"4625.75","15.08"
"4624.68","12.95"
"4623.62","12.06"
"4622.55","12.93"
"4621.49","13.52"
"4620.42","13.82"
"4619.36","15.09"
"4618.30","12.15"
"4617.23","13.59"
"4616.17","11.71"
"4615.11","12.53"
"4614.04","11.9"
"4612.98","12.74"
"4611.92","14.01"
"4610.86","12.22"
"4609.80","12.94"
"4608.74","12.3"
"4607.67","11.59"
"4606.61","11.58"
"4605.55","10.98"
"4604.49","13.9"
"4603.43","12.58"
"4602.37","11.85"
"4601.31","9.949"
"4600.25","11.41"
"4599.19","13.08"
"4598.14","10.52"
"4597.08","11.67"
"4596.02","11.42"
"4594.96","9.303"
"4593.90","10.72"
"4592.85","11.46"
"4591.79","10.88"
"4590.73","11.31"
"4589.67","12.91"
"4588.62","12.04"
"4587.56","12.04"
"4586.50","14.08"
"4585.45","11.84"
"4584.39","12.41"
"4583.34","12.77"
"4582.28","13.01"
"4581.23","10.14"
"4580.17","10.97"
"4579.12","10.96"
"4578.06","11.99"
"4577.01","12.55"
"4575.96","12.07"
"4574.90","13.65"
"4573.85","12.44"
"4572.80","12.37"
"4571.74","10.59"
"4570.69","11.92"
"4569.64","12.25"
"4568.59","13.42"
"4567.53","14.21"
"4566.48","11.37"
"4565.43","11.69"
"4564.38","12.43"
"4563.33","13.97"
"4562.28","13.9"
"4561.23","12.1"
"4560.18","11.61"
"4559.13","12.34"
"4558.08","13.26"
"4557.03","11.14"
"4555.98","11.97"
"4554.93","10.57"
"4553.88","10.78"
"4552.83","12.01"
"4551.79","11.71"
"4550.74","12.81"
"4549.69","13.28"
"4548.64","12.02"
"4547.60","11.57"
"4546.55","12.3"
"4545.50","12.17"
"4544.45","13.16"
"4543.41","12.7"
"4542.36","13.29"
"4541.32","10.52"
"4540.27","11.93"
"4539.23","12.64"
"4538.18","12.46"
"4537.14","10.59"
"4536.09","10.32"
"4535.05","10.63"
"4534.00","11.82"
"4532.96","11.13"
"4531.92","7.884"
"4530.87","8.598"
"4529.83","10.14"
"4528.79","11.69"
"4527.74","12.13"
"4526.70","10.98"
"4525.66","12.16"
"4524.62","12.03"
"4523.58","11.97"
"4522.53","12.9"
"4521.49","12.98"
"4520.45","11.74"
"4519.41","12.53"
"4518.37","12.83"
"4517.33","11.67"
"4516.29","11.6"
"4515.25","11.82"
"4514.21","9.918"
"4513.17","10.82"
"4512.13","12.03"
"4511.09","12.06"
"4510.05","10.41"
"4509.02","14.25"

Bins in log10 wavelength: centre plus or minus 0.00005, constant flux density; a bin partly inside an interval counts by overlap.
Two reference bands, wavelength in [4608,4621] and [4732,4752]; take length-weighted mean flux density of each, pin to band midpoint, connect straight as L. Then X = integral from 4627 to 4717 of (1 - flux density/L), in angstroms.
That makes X 7.2 angstroms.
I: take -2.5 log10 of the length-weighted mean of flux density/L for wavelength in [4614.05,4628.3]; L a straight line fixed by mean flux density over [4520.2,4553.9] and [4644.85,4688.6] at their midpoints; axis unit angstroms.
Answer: -0.13 mag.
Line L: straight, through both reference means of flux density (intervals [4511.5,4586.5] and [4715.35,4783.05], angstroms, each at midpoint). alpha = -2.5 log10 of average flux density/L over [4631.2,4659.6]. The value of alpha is 0.04 mag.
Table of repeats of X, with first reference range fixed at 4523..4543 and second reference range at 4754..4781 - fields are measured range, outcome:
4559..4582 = -1.6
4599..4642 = -2.1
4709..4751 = -0.6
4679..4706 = 0.9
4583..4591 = -0.6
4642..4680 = 0.8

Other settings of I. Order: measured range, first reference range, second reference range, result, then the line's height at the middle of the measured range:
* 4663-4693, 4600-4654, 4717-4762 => 0.05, 12.3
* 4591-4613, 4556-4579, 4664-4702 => 0.04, 12.2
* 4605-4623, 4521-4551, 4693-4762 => -0.07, 11.9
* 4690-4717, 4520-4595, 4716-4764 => 0.06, 12.4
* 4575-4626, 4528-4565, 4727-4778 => -0.02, 12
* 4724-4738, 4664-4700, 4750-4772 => 0.01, 12.1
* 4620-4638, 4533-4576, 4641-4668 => -0.01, 11.9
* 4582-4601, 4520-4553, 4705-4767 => 0.01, 11.9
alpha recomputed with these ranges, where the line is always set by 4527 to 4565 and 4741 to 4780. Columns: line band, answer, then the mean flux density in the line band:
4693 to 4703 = 0.06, 11.8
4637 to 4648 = -0.02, 12.4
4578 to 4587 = -0.01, 12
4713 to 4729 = 0.00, 12.5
